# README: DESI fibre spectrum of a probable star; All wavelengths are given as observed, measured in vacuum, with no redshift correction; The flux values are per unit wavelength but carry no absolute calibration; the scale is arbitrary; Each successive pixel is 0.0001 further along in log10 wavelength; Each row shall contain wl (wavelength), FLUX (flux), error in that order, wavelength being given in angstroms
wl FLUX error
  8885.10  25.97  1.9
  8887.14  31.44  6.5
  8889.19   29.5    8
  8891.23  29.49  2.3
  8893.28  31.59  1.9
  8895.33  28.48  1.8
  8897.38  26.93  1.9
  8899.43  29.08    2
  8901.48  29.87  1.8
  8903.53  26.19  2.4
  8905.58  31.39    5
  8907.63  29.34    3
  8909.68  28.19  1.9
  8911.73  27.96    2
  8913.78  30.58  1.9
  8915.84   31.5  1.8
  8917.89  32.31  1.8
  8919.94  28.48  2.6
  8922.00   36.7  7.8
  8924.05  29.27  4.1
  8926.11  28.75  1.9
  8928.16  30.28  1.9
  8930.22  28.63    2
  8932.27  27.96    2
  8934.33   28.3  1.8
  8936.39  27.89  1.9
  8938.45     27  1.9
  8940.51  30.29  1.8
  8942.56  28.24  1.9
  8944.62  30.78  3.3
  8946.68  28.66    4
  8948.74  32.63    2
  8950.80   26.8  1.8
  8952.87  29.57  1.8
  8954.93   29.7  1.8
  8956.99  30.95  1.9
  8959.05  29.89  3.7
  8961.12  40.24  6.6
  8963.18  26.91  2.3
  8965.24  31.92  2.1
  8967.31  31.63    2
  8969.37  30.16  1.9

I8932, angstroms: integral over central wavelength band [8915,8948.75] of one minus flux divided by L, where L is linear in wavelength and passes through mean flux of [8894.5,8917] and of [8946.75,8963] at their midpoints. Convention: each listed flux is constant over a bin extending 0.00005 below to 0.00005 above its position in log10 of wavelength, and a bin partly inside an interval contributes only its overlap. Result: 0.3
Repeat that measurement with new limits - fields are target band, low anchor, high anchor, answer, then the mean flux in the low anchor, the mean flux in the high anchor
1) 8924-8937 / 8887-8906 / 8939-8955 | 0.3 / 29.2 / 29.5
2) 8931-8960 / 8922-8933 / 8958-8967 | 1.7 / 29.7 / 32.2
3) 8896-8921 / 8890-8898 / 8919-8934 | 0.2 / 29.2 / 29.9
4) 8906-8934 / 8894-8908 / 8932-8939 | -1.7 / 28.8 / 27.8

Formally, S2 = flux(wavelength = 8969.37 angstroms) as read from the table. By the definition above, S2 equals 30.16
